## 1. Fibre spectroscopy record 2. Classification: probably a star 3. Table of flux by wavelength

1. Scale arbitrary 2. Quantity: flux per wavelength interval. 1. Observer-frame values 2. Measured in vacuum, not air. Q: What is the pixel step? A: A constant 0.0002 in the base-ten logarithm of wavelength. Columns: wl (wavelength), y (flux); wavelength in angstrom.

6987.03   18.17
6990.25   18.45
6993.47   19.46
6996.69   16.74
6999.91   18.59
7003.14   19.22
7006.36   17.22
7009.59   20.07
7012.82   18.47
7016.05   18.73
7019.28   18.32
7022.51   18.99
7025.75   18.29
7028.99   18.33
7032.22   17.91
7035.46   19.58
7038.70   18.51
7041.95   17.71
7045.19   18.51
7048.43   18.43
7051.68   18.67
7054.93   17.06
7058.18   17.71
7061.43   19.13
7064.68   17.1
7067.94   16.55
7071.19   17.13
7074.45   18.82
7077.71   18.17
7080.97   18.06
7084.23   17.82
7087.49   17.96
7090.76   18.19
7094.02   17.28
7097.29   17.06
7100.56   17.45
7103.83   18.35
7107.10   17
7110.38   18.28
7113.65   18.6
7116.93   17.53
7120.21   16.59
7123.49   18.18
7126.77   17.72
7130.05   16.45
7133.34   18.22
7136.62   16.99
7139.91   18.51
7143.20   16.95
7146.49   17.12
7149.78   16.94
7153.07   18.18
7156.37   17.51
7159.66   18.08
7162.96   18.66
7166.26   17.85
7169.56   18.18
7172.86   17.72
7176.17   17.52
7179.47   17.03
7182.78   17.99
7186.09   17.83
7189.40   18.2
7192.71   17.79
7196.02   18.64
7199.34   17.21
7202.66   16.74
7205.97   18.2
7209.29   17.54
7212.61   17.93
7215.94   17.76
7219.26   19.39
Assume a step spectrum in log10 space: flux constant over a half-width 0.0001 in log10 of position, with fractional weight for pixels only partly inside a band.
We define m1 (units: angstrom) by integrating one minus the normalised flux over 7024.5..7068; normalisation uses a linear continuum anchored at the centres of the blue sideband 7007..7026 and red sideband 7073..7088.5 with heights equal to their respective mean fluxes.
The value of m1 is 0.8 angstrom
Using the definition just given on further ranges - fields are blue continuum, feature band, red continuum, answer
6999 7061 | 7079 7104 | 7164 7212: 0.6 angstrom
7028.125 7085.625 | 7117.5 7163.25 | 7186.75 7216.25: 0.9 angstrom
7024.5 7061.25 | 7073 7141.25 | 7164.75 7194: 1.1 angstrom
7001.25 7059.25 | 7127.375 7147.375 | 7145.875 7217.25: 0.6 angstrom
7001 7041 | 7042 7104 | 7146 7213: 1.6 angstrom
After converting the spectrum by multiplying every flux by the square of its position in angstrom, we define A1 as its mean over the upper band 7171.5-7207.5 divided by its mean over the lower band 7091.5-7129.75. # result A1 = 1.03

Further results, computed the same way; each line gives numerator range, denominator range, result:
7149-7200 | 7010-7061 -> 1.01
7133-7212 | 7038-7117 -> 1.02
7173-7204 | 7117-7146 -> 1.03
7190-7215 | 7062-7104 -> 1.04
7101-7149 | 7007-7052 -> 0.97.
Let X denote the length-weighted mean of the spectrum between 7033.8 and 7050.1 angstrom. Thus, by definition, 18.5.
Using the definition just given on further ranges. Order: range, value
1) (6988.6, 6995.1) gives 18.9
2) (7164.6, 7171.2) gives 18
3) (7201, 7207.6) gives 17.5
